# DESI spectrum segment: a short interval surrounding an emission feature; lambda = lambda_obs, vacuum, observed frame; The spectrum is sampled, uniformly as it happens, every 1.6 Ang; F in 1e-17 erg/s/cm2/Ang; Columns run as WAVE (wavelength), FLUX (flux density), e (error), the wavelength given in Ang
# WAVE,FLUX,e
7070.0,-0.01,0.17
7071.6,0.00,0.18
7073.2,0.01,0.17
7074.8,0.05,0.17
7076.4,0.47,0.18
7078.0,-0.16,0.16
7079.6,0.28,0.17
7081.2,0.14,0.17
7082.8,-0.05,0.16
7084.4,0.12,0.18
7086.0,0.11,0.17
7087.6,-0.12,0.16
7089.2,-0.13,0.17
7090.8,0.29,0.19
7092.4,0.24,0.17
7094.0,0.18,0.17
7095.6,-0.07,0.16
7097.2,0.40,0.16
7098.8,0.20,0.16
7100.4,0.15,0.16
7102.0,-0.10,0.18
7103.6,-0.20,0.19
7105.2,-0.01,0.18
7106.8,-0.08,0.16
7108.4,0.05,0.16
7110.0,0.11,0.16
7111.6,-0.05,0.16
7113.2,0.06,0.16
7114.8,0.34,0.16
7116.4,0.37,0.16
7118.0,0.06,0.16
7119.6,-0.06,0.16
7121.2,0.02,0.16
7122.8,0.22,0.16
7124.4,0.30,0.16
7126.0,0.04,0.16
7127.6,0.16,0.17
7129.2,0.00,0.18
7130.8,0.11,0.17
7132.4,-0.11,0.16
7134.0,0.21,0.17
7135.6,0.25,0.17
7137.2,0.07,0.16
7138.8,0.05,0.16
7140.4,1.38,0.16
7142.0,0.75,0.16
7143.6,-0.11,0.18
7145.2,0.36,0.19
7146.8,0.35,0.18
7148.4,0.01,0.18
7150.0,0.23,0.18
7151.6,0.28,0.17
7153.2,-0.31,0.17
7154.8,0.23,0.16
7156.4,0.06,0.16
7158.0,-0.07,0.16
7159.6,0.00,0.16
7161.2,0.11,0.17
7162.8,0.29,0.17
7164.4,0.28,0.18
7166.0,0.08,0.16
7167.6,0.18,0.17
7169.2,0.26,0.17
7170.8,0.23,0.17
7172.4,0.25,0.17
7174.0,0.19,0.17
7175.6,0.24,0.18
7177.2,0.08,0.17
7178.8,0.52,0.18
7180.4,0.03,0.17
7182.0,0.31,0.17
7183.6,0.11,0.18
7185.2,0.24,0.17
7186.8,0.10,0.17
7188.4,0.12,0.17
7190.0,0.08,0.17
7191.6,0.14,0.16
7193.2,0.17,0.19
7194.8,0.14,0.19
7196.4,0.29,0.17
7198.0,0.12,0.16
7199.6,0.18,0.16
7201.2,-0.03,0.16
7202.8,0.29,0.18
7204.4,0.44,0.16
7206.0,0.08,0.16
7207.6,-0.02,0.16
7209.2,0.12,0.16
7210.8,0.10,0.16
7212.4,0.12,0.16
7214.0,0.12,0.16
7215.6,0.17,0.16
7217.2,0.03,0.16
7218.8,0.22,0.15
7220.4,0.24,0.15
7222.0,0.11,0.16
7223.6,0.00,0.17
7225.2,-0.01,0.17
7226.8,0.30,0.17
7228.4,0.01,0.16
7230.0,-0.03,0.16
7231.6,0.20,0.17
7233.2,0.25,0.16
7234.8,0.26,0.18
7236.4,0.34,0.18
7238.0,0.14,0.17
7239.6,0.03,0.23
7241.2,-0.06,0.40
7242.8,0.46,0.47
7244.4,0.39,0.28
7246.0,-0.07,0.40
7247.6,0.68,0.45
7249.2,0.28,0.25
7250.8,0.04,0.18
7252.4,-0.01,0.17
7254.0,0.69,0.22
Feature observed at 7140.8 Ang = H-alpha 6563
